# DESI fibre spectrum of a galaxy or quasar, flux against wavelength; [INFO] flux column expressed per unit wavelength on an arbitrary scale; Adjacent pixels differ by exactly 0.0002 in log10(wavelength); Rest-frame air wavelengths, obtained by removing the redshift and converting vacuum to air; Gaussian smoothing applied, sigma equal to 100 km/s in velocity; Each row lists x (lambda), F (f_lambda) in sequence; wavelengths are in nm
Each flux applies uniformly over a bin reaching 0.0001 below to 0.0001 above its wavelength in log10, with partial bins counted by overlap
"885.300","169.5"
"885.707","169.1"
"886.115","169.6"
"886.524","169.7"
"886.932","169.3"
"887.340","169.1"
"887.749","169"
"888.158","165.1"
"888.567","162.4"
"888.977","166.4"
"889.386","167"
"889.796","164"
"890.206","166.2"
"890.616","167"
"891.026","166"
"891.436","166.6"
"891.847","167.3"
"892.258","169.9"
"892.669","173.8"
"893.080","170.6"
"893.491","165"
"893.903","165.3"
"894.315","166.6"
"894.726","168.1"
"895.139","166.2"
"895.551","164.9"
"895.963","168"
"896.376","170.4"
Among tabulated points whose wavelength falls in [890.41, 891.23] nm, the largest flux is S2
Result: 167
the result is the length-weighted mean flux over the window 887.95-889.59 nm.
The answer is 165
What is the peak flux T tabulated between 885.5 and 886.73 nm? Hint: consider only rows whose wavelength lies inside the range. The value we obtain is 169.7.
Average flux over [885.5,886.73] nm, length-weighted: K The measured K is 170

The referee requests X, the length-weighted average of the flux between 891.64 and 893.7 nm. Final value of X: 169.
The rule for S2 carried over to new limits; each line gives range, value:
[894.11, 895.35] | 168.1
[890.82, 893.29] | 173.8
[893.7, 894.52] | 166.6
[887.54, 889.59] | 169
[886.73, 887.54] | 169.3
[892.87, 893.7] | 170.6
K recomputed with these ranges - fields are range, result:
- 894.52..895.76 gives 167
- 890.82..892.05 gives 167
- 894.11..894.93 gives 168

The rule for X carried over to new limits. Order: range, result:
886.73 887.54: 169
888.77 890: 166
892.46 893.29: 172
